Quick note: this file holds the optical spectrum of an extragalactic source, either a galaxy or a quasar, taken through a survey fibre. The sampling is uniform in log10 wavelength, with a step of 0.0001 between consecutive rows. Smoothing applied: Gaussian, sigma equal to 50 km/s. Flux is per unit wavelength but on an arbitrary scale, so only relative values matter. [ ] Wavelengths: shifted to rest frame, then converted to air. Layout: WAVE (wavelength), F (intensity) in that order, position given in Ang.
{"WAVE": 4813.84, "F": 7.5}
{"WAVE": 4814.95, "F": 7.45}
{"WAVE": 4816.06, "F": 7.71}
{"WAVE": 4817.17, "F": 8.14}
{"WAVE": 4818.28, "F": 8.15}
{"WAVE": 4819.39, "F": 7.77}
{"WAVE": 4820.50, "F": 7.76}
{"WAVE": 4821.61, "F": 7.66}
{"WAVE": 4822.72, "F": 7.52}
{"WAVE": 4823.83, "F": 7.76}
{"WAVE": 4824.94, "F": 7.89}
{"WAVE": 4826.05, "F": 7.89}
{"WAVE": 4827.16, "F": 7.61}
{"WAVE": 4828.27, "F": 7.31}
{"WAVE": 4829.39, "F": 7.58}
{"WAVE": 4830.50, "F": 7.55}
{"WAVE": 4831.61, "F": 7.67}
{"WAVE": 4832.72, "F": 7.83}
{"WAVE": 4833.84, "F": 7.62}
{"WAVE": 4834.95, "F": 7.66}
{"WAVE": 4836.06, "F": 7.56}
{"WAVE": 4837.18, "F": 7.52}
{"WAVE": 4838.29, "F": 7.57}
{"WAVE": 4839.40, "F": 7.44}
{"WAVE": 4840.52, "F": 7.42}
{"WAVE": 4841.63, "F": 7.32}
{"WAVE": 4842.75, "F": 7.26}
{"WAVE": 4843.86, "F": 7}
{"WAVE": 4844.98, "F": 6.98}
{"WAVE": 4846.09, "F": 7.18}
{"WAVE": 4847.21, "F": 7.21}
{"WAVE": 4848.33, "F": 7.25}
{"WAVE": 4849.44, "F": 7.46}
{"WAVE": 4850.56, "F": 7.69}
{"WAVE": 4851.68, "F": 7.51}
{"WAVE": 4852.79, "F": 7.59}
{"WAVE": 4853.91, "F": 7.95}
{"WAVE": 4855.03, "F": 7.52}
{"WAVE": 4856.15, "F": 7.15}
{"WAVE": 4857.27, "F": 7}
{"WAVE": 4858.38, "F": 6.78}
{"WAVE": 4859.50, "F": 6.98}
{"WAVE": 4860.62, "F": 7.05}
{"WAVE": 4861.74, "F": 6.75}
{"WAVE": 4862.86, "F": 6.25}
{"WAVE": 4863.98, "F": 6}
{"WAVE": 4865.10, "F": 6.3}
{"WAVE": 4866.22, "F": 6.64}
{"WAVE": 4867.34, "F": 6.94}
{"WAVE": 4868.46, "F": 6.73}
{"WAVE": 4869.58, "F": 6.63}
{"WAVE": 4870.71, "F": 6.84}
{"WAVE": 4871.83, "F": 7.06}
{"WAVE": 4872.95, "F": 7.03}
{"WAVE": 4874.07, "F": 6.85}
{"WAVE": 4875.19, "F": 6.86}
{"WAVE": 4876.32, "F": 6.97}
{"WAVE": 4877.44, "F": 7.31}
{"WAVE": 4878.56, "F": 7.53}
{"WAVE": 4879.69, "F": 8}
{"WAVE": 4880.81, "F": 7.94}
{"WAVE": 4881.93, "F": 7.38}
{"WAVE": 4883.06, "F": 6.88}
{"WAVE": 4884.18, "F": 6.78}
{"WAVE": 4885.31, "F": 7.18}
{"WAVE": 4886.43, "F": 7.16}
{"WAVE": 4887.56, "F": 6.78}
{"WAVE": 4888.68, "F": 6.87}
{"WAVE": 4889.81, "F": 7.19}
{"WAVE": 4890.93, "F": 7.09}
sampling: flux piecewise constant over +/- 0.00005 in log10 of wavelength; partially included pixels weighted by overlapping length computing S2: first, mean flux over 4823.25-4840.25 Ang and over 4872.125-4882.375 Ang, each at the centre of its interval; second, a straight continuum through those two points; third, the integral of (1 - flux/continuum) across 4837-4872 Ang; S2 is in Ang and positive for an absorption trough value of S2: 1.8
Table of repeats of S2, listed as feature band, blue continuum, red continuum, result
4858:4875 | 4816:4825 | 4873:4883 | 1.6 Ang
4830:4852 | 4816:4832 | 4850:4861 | 0.2 Ang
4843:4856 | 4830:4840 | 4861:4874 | -0.4 Ang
